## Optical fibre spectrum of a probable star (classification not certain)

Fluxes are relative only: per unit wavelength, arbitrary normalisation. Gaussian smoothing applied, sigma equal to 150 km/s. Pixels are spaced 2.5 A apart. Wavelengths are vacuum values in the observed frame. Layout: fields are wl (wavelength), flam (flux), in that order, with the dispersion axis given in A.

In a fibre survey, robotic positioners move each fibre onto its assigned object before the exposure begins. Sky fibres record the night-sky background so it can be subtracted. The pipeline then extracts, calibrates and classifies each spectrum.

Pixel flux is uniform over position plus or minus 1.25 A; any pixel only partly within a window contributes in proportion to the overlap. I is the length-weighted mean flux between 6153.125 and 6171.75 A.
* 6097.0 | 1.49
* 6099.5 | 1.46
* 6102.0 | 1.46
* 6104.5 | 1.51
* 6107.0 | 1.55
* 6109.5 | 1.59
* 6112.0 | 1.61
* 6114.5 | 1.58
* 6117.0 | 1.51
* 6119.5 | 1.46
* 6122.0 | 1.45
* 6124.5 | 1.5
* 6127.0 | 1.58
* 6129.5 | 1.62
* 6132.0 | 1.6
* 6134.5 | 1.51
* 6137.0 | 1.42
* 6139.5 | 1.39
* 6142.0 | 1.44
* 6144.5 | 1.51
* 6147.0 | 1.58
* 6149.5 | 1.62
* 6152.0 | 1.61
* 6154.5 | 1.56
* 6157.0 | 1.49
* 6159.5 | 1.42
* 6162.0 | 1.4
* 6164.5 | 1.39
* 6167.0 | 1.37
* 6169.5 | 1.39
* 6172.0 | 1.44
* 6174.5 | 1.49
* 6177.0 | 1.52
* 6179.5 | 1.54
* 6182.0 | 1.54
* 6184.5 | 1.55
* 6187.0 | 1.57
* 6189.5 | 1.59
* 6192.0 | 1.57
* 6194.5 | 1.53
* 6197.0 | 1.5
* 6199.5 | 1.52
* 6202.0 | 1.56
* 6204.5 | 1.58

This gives 1.43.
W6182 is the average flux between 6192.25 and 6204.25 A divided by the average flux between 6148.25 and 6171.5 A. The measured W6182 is 1.0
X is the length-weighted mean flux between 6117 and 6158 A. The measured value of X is 1.52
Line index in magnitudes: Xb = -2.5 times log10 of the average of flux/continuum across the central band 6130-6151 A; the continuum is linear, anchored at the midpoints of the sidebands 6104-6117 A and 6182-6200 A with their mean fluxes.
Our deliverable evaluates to 0.032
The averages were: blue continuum 1.57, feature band 1.51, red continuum 1.55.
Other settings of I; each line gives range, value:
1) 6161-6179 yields 1.43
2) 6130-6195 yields 1.5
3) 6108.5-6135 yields 1.55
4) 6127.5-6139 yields 1.53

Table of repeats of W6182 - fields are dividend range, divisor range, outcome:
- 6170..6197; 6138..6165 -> 1.02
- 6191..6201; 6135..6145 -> 1.06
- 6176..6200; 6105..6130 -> 1.00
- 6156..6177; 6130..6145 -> 0.96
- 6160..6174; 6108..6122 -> 0.91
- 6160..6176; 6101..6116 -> 0.91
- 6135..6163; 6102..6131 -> 0.97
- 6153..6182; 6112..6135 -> 0.95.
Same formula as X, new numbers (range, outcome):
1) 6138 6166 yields 1.49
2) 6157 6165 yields 1.42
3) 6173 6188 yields 1.53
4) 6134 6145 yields 1.45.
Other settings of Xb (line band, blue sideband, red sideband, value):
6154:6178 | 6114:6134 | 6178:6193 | 0.08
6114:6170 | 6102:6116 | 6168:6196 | 0.03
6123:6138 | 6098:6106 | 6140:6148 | -0.03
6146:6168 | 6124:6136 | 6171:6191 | 0.04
